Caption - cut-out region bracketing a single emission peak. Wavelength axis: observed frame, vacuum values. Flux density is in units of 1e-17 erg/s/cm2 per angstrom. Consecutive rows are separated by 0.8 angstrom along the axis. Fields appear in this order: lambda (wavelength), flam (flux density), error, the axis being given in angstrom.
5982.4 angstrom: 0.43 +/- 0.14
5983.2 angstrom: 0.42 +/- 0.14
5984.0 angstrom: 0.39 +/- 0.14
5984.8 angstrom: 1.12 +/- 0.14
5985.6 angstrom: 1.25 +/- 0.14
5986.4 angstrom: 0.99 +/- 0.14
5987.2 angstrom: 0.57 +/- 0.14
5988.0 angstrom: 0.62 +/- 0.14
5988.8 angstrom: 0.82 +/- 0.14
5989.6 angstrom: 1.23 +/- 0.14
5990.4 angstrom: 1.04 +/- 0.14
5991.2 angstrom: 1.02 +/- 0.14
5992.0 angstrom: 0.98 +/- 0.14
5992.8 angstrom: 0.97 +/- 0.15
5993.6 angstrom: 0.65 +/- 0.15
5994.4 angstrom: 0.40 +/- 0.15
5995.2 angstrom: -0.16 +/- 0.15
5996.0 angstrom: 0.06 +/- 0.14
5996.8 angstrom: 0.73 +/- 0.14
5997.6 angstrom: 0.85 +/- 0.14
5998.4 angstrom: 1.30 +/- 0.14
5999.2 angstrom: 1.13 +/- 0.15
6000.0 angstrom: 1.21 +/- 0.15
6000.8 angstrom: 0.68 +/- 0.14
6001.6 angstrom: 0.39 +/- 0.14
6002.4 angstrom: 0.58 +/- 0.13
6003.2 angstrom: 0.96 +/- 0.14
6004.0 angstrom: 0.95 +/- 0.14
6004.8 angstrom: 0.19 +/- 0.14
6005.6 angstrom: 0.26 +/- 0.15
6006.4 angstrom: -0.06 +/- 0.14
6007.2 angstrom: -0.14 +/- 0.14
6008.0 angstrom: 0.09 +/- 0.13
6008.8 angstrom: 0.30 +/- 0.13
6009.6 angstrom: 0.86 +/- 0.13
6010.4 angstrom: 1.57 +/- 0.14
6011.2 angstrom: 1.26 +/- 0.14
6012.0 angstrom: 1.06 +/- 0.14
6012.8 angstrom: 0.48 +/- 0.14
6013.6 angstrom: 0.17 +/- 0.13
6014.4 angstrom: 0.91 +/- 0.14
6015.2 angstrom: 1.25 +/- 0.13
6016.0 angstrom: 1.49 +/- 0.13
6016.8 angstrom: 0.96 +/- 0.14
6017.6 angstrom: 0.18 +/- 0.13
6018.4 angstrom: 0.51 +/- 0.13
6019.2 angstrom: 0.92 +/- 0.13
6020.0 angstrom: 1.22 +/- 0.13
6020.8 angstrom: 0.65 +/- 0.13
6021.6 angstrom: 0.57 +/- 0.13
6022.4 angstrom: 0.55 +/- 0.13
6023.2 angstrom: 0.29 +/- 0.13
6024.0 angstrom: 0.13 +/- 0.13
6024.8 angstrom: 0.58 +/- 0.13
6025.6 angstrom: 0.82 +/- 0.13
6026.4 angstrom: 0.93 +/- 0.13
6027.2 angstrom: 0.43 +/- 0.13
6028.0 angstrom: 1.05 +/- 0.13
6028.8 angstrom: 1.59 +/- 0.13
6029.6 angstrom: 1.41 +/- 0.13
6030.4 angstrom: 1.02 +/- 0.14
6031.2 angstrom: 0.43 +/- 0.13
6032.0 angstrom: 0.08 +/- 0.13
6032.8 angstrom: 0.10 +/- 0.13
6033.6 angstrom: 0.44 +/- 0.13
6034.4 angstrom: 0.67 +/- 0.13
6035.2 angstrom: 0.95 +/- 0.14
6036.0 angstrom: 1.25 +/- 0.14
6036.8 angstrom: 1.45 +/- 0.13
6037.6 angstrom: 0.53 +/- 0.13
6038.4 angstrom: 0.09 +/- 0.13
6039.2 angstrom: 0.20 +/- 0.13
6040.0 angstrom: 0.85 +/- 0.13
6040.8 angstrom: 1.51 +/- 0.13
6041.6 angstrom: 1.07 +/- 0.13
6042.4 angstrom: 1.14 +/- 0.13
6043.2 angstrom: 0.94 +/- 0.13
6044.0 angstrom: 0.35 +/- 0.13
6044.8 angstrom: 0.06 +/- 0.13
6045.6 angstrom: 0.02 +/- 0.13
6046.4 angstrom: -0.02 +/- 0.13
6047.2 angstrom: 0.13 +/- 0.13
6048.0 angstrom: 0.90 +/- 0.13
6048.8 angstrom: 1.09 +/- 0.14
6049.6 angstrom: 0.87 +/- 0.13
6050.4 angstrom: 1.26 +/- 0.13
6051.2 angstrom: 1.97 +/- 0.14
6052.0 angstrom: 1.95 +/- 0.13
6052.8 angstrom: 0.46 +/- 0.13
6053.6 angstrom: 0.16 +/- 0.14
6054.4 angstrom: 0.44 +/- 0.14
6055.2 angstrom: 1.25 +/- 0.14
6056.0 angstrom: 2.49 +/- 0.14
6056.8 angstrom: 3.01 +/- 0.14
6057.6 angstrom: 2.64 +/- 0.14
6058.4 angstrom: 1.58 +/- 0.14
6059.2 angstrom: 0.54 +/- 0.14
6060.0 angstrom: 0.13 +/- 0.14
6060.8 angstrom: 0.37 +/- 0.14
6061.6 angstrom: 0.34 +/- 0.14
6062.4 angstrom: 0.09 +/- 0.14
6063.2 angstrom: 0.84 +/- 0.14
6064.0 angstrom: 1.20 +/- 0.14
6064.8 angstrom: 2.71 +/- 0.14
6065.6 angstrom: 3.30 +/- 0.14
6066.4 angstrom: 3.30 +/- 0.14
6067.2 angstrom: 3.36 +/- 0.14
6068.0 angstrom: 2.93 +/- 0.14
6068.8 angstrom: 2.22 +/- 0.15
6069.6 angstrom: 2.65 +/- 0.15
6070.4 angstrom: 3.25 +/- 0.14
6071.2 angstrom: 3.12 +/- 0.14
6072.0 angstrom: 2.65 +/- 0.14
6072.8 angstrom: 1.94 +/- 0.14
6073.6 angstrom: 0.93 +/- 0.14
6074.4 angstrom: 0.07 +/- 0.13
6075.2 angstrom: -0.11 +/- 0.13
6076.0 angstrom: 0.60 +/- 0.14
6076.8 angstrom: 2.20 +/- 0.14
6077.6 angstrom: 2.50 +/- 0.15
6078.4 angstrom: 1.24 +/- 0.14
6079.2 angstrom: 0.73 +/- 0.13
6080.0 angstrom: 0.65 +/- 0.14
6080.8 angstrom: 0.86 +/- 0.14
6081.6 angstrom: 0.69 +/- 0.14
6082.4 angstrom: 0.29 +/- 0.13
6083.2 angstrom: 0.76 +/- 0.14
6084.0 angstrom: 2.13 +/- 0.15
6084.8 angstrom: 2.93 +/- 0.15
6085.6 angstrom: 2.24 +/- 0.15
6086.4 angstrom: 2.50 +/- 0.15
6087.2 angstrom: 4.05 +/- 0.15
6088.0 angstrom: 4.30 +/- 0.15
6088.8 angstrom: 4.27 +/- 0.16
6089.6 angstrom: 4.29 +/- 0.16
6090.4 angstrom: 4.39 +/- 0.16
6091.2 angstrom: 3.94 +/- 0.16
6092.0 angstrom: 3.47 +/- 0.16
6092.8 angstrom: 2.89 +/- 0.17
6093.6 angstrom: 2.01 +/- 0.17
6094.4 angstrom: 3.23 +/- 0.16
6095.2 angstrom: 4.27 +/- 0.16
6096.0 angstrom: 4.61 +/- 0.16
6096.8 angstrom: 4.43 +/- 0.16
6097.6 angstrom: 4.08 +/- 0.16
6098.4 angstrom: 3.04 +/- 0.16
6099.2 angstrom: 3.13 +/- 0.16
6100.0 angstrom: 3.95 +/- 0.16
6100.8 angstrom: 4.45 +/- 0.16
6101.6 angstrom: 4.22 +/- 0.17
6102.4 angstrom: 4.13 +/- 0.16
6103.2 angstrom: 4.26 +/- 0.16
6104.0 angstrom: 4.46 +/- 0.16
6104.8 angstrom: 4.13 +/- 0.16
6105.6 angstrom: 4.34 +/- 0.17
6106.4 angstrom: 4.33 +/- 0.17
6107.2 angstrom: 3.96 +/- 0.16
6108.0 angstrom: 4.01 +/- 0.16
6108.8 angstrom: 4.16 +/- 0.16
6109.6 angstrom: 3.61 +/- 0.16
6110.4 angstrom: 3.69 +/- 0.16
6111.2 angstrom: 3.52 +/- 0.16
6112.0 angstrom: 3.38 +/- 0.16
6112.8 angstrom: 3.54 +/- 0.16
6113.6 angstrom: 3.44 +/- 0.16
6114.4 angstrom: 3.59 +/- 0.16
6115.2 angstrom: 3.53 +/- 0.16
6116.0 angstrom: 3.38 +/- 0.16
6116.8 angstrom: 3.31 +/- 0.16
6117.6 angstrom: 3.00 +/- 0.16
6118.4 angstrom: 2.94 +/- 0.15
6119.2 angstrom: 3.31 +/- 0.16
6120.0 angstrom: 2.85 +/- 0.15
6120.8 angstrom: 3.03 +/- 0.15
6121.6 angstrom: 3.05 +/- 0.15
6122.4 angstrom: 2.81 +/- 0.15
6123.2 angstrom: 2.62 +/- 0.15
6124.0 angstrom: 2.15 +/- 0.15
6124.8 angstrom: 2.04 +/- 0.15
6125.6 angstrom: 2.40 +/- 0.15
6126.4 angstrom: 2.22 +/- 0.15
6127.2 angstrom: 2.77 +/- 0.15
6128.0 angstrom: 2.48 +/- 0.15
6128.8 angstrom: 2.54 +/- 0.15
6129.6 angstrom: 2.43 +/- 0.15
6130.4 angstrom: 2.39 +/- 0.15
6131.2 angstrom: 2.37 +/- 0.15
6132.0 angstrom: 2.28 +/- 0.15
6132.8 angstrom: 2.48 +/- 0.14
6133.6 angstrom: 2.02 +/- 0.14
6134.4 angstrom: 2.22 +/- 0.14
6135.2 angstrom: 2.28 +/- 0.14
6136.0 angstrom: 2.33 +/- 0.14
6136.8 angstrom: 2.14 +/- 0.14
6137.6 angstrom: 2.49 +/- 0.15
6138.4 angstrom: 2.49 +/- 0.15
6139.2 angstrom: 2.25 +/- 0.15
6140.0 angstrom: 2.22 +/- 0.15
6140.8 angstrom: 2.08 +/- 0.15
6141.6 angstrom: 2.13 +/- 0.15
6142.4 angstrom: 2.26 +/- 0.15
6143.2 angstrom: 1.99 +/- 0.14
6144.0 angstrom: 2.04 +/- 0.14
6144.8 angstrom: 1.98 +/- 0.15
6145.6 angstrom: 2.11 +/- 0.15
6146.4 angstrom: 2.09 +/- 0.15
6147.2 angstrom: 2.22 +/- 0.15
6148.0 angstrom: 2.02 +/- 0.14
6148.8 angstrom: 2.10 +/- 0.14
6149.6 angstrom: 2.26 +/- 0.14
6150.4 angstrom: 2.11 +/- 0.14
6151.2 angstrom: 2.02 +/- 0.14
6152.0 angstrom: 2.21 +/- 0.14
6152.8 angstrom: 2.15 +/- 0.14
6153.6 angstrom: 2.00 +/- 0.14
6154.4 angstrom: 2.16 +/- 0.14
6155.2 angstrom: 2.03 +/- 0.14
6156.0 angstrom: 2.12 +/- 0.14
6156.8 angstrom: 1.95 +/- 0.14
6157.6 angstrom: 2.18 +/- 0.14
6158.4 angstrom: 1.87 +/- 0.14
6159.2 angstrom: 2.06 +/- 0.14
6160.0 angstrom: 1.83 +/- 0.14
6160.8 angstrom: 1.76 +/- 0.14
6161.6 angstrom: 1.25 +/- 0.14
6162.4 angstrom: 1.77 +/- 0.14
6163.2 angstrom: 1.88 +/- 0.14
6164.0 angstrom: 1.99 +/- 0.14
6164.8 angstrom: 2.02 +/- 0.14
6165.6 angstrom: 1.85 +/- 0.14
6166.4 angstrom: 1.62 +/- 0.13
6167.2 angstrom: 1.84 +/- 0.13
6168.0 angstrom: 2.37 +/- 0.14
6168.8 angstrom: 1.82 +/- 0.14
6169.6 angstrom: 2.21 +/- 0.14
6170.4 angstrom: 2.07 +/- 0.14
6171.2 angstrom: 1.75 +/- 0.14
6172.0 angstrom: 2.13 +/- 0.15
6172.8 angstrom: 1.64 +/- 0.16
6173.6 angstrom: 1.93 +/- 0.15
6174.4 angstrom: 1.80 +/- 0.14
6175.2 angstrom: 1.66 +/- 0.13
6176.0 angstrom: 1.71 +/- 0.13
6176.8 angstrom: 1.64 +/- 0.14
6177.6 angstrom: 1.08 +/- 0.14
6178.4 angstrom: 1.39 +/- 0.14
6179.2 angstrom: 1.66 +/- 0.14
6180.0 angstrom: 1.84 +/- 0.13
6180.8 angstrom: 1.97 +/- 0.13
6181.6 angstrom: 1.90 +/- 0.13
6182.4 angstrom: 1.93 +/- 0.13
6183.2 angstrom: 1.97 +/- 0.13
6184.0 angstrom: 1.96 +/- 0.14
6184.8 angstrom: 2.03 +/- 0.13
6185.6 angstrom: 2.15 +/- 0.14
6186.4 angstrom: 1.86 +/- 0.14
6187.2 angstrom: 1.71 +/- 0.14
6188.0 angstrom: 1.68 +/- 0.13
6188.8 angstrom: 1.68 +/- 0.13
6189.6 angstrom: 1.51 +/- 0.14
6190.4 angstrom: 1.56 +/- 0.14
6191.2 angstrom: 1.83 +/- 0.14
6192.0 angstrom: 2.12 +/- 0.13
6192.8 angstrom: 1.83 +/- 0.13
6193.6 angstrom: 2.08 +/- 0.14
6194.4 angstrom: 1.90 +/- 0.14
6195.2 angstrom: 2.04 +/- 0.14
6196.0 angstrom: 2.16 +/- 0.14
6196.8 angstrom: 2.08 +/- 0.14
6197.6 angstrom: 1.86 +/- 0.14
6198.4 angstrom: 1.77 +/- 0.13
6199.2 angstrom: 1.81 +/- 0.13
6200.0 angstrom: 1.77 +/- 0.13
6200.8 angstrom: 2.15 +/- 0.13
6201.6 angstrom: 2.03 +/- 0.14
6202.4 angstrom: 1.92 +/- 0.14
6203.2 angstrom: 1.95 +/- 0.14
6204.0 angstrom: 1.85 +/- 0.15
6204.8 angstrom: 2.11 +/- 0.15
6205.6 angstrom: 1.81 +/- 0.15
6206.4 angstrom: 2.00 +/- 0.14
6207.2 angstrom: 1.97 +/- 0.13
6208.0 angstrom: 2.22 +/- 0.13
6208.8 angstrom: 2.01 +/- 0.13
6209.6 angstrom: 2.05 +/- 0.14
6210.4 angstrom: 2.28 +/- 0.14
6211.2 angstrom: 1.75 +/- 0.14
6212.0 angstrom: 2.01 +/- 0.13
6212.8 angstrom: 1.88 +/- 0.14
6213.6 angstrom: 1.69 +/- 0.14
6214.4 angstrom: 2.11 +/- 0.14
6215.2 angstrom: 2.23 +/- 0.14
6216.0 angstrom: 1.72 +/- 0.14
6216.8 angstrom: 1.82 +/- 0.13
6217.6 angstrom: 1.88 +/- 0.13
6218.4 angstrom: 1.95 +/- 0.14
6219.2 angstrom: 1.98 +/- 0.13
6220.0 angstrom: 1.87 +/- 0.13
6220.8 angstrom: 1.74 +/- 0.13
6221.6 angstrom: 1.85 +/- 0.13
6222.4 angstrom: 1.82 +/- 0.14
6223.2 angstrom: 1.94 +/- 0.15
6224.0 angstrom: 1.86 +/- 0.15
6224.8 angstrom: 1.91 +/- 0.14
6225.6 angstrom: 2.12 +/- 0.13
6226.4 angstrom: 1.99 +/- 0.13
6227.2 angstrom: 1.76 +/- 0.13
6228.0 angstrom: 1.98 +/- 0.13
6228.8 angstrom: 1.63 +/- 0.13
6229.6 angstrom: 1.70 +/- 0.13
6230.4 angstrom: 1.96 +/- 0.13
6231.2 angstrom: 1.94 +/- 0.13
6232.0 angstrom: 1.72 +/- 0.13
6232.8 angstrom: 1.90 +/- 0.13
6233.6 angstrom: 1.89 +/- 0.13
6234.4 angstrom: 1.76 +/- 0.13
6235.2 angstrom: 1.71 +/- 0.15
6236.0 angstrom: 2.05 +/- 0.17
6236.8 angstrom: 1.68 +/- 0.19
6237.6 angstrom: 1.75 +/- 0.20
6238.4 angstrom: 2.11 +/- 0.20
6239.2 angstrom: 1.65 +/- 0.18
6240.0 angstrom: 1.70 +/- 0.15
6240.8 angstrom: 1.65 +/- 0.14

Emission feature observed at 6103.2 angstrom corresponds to Lyman alpha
